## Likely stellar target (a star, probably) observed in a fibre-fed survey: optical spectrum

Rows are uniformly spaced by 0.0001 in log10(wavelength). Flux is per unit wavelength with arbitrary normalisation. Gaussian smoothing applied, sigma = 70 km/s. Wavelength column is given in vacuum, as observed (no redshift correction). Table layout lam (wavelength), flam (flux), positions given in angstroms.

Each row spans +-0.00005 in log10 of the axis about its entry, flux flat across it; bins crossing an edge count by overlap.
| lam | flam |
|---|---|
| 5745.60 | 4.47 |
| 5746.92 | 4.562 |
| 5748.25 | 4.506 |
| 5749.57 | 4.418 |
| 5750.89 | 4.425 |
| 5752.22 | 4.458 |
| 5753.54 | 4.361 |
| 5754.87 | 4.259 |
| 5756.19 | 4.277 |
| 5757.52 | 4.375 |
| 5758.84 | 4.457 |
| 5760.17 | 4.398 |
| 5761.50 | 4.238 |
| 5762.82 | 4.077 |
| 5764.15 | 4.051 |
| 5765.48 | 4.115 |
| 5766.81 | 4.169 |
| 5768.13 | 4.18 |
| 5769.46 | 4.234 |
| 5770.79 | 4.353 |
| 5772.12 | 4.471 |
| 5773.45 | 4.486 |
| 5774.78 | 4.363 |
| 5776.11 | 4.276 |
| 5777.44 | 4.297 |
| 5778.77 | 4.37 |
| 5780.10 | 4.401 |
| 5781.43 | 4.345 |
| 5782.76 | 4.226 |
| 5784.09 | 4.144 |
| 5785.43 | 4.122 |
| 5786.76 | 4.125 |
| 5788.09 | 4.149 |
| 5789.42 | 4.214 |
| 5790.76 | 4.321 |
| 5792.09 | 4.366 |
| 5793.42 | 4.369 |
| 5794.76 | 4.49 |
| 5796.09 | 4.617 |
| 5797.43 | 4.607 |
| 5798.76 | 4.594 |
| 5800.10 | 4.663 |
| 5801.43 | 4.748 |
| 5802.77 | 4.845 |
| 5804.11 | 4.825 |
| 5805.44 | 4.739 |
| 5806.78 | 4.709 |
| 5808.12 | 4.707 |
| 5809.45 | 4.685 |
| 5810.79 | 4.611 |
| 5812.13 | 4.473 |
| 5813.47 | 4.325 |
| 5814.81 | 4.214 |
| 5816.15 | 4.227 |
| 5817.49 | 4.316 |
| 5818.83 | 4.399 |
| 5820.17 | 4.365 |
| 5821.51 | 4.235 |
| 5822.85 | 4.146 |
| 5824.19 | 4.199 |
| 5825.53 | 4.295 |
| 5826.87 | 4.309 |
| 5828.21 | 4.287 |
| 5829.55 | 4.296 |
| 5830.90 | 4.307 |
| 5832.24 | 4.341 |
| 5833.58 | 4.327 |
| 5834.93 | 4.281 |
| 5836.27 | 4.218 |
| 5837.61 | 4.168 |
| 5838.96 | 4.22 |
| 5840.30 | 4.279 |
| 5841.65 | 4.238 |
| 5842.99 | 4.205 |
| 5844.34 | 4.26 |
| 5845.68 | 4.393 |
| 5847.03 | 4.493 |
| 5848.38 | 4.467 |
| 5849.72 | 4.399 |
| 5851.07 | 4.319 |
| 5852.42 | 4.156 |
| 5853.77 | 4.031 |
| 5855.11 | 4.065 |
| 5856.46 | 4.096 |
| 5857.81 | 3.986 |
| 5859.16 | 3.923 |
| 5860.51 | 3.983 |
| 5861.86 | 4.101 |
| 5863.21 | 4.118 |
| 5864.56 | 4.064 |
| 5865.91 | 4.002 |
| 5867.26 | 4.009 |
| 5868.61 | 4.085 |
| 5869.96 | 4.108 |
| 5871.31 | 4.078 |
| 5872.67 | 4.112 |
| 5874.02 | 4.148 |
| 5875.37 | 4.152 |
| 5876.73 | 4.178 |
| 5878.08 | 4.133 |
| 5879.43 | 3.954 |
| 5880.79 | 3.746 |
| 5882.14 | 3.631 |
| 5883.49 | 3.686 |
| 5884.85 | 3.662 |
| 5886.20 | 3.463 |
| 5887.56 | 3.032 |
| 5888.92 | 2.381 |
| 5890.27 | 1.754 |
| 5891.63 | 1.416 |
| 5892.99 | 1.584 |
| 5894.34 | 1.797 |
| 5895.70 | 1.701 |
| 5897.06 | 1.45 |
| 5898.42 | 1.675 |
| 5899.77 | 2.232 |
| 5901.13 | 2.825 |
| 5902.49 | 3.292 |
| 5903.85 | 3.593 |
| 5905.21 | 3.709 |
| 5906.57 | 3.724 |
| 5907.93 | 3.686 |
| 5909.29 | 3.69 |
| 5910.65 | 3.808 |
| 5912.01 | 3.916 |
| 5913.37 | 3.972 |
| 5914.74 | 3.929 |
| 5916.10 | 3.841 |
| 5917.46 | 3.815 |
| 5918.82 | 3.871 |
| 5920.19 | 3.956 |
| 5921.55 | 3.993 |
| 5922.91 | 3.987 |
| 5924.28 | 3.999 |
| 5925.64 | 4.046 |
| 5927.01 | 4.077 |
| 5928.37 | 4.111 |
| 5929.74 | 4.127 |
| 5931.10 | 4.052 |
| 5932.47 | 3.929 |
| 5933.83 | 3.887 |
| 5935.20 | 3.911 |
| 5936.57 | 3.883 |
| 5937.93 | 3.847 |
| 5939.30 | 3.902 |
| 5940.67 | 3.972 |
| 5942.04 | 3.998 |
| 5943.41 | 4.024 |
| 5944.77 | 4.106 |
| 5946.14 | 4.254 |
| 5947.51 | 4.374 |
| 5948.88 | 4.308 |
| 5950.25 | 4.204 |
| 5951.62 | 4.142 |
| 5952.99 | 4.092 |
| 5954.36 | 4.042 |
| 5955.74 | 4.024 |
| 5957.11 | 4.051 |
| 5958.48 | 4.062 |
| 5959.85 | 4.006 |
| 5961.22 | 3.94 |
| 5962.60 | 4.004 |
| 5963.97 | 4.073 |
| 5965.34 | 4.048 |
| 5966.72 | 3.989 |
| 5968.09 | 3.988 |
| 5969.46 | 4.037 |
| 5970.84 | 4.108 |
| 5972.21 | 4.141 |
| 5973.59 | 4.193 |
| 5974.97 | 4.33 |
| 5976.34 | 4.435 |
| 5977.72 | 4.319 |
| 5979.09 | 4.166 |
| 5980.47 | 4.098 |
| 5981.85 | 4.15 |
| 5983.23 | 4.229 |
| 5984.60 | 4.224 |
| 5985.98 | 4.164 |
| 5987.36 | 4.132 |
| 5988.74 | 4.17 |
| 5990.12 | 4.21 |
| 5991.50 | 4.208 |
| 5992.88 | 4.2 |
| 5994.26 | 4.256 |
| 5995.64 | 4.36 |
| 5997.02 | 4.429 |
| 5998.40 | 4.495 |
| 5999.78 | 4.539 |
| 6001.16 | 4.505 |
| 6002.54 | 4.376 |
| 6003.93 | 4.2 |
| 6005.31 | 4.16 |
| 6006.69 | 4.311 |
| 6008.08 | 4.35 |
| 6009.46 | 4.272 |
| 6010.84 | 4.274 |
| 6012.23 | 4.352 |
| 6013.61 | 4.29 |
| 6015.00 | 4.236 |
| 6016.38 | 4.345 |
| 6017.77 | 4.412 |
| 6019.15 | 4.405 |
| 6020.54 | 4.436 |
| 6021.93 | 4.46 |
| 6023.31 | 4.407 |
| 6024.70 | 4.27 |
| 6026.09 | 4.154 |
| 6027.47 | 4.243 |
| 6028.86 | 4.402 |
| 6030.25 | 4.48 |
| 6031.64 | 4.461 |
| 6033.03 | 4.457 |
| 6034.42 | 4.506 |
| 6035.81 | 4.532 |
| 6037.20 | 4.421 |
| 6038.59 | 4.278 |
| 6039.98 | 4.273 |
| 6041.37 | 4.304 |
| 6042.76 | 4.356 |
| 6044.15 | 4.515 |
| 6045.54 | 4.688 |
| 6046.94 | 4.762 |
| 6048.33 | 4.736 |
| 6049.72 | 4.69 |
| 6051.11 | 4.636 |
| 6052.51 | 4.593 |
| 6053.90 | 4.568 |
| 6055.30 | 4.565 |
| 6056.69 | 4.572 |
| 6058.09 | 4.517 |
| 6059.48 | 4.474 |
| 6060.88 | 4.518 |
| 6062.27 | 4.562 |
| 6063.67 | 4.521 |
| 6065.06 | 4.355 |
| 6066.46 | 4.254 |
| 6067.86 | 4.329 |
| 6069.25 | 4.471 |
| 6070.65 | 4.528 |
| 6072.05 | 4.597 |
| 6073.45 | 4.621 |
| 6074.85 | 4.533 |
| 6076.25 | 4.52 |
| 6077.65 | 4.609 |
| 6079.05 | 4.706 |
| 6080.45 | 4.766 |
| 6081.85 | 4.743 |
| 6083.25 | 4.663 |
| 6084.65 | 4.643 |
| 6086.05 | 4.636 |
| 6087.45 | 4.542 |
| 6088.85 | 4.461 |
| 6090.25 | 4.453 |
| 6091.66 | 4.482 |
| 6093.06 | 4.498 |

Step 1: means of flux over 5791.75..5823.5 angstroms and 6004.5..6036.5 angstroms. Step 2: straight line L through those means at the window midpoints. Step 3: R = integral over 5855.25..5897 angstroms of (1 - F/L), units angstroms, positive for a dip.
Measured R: 9.2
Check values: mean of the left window 4.51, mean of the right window 4.36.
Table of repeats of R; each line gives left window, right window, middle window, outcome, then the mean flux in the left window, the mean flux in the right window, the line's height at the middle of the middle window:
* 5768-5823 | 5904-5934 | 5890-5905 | 6.8 angstroms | 4.42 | 3.91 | 4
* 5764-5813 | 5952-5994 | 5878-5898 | 7.3 angstroms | 4.42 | 4.13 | 4.26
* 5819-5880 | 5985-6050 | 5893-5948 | 8.7 angstroms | 4.19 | 4.37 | 4.27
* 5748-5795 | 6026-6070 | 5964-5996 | 1.9 angstroms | 4.3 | 4.48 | 4.44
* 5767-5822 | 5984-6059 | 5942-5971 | 2.1 angstroms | 4.42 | 4.39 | 4.4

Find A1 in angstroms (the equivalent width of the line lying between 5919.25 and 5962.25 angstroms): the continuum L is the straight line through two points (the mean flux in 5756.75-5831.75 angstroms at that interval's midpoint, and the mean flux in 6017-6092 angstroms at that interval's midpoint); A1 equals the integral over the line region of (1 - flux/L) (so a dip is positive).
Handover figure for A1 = 3.9 angstroms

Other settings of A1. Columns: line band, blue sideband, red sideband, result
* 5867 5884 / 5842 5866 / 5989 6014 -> 0.8 angstroms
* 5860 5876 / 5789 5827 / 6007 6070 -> 1.4 angstroms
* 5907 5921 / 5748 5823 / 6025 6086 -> 1.9 angstroms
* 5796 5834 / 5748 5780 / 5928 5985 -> -1.8 angstroms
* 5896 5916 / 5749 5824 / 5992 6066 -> 5.3 angstroms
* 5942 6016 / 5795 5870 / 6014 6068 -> 3.6 angstroms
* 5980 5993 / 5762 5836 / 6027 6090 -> 0.9 angstroms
